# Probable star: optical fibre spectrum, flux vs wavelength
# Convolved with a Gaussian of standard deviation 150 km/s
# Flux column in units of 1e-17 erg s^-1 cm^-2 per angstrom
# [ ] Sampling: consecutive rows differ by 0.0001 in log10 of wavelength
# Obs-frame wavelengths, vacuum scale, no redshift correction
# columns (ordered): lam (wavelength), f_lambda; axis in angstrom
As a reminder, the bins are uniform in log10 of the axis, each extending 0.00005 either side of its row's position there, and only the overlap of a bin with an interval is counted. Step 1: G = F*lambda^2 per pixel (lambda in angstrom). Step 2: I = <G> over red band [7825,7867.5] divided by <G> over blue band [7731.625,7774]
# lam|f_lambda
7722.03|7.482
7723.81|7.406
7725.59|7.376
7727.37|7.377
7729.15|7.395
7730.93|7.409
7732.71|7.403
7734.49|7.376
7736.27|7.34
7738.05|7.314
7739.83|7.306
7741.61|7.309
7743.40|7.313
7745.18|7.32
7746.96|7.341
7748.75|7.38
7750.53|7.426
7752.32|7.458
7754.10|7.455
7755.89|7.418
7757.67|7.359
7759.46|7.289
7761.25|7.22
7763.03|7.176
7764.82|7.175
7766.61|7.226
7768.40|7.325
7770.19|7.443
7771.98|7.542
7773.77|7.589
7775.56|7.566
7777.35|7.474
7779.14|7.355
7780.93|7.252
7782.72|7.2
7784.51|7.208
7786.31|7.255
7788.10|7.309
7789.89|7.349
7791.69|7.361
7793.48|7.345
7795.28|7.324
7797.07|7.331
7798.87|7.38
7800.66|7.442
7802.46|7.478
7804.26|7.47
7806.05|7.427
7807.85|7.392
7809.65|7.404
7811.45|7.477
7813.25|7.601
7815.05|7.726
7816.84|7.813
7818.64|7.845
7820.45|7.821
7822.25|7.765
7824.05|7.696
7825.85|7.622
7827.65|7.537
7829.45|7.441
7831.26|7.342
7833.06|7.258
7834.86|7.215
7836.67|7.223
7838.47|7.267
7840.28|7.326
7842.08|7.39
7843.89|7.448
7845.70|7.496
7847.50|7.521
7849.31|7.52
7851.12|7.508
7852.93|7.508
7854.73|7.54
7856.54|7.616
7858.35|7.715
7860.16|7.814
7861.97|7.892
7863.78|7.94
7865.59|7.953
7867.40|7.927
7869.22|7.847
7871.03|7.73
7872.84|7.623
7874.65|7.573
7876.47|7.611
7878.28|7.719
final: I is 1.1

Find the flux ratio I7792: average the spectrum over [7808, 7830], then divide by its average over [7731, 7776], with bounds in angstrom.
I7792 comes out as 1.0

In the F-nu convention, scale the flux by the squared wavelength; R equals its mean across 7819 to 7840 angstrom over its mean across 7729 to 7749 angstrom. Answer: 1.04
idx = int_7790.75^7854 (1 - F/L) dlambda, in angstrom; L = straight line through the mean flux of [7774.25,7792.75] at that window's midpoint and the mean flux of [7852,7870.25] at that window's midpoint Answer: 0.7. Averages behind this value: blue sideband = 7.34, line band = 7.48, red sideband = 7.77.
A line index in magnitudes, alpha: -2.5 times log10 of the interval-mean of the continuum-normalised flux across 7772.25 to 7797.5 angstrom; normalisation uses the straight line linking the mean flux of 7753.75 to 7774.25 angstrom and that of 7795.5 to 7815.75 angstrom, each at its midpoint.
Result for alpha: 0.006 mag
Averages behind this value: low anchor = 7.34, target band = 7.36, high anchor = 7.46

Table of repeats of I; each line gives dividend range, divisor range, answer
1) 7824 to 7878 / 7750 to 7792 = 1.05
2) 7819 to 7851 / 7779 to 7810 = 1.03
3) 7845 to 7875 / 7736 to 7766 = 1.08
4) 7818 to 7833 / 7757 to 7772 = 1.06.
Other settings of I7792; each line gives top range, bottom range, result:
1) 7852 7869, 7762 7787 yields 1.06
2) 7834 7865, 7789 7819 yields 1.01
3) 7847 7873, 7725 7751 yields 1.05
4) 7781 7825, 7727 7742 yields 1.01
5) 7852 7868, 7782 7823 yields 1.04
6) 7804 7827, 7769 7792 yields 1.03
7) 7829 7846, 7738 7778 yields 0.99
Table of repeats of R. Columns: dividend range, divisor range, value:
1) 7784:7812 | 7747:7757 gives 1.01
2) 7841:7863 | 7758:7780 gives 1.05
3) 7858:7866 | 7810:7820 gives 1.04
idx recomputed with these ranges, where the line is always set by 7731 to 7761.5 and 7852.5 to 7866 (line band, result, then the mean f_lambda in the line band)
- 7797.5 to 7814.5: 0.3 angstrom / 7.45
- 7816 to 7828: -0.2 angstrom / 7.73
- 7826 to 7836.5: 0.4 angstrom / 7.37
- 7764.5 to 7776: 0.0 angstrom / 7.41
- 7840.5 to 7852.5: 0.4 angstrom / 7.47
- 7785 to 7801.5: 0.4 angstrom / 7.34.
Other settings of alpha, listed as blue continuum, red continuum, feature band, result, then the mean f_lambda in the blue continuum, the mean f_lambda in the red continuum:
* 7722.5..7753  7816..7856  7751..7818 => 0.01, 7.37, 7.5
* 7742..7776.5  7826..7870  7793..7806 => 0.01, 7.37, 7.55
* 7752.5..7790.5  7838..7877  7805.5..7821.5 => -0.02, 7.35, 7.63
